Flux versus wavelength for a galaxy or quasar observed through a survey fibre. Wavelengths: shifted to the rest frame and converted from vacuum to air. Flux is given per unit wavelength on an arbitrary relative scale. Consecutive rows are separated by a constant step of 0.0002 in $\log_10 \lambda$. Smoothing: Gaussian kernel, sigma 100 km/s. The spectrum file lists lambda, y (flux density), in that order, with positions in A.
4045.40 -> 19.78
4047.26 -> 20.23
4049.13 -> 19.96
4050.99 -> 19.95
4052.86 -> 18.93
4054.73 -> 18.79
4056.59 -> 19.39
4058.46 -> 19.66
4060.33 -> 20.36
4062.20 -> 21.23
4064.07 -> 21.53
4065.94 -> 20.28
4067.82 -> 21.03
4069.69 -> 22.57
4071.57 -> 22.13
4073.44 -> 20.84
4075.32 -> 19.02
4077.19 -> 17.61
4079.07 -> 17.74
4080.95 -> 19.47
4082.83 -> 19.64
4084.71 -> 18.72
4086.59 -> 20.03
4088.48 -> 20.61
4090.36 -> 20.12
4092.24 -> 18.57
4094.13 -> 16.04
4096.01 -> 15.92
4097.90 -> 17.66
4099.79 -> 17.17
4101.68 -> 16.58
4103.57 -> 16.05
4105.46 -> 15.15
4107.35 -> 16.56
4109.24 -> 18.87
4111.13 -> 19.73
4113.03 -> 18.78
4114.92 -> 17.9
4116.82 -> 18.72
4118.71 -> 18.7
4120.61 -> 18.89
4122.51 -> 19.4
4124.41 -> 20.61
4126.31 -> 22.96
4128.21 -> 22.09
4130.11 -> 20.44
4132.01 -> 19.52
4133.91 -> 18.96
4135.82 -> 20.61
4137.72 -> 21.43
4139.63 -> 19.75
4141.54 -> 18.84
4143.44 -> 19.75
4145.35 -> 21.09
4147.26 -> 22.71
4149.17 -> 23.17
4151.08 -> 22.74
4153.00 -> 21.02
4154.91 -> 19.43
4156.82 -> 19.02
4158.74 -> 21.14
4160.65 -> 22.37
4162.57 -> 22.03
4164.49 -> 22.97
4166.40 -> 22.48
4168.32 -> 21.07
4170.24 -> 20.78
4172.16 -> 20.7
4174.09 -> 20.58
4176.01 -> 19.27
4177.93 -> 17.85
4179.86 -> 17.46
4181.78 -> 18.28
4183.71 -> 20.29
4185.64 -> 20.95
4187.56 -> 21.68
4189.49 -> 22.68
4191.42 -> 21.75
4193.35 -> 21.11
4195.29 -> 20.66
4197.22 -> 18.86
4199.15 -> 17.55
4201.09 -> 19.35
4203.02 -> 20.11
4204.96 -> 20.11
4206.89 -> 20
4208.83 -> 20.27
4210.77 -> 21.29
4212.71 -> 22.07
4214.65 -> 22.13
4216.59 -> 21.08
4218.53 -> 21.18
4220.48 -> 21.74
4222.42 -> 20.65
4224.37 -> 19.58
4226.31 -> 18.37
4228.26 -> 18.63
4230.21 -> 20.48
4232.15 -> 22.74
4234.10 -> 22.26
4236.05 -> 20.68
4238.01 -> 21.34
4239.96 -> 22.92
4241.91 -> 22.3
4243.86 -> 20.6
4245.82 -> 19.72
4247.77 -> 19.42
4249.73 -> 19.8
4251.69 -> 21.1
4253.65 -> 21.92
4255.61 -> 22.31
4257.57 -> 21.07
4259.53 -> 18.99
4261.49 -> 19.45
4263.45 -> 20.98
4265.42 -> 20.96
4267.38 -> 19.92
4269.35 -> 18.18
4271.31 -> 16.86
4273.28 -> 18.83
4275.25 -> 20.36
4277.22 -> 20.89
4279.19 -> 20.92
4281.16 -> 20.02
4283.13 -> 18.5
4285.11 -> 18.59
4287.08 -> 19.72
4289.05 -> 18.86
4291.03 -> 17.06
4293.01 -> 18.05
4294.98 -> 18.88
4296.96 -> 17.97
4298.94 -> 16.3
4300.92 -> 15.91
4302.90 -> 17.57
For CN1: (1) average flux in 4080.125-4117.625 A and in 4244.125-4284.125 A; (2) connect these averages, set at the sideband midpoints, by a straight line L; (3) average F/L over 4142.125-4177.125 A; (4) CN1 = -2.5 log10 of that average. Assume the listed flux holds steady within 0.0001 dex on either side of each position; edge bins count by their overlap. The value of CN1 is -0.13 mag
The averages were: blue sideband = 18.1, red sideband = 20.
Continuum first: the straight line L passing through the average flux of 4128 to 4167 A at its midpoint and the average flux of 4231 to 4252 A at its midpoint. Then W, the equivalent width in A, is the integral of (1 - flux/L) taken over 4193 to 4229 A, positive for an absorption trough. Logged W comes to 1.48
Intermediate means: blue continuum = 21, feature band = 20.2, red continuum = 21.2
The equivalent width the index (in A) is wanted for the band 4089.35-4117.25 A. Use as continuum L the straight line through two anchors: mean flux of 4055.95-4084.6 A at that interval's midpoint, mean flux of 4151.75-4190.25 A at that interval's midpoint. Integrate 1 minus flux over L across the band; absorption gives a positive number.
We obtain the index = 3.7 A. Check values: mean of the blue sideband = 20.1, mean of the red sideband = 20.6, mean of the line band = 17.6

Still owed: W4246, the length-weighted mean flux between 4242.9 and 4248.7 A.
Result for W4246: 19.9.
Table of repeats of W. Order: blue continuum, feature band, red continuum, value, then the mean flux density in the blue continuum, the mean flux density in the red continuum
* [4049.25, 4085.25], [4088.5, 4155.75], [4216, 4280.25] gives 2.62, 20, 20.5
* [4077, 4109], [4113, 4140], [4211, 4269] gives -2.04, 17.9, 20.8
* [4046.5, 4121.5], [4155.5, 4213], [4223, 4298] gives -2.65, 19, 20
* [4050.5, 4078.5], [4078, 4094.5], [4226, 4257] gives 0.98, 20.2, 21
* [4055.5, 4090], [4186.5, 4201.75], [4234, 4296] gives -0.33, 20.1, 20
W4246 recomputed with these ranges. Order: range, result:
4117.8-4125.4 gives 19.4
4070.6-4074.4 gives 21.5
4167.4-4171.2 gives 20.9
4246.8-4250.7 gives 19.6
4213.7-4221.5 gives 21.5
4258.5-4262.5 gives 19.3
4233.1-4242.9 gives 21.9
